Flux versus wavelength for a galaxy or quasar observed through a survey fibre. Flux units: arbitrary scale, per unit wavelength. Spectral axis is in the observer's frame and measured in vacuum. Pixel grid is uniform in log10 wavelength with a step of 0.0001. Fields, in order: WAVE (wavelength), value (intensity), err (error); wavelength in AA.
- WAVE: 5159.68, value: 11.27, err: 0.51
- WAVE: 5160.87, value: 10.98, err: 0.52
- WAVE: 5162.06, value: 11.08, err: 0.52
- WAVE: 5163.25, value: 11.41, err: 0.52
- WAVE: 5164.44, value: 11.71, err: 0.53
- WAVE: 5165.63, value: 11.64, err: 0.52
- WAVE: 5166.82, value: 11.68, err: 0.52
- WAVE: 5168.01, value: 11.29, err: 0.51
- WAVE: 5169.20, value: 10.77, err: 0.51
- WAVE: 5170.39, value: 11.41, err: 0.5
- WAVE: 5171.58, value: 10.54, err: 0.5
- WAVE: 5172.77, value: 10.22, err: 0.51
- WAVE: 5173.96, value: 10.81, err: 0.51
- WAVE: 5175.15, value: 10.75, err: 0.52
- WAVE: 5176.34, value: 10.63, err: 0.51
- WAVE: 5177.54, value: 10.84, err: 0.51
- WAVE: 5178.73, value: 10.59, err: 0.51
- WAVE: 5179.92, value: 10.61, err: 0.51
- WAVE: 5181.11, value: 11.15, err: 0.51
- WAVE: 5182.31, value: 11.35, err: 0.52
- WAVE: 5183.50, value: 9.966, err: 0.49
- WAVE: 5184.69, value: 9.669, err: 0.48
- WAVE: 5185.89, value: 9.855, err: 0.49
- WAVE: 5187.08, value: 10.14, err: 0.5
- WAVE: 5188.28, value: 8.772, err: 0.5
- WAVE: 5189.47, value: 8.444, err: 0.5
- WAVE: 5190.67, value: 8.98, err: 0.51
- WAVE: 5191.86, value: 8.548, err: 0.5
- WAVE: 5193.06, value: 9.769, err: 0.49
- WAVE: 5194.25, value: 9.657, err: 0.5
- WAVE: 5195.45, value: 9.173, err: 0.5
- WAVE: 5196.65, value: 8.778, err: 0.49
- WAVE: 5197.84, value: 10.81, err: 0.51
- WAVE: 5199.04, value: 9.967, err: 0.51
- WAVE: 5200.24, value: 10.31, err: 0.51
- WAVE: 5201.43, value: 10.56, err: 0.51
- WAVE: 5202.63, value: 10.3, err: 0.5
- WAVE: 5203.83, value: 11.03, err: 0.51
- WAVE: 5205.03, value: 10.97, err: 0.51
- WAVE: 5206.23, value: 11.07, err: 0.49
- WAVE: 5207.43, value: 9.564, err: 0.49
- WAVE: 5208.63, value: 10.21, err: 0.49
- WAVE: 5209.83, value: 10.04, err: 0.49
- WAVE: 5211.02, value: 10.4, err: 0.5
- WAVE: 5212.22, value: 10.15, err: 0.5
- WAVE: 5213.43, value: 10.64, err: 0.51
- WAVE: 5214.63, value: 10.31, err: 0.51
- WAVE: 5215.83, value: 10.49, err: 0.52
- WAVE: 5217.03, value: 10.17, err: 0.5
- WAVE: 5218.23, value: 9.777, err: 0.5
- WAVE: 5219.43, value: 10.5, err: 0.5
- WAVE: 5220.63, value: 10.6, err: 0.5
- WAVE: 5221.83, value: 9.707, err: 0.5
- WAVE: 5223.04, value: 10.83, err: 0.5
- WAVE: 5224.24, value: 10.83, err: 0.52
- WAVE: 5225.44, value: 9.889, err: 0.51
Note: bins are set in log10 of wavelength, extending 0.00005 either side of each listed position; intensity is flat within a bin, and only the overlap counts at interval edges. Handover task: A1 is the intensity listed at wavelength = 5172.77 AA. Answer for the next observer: 10.22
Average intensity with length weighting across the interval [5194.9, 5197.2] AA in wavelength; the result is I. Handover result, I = 8.96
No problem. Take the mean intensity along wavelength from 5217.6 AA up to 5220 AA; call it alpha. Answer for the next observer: 10.1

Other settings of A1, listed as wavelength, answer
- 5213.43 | 10.64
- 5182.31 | 11.35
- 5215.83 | 10.49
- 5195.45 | 9.173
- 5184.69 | 9.669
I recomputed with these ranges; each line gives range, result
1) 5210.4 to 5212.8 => 10.3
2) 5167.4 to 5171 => 11.2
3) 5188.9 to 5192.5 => 8.66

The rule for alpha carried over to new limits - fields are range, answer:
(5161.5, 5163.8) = 11.2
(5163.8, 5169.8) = 11.4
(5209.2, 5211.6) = 10.3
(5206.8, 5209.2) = 9.89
